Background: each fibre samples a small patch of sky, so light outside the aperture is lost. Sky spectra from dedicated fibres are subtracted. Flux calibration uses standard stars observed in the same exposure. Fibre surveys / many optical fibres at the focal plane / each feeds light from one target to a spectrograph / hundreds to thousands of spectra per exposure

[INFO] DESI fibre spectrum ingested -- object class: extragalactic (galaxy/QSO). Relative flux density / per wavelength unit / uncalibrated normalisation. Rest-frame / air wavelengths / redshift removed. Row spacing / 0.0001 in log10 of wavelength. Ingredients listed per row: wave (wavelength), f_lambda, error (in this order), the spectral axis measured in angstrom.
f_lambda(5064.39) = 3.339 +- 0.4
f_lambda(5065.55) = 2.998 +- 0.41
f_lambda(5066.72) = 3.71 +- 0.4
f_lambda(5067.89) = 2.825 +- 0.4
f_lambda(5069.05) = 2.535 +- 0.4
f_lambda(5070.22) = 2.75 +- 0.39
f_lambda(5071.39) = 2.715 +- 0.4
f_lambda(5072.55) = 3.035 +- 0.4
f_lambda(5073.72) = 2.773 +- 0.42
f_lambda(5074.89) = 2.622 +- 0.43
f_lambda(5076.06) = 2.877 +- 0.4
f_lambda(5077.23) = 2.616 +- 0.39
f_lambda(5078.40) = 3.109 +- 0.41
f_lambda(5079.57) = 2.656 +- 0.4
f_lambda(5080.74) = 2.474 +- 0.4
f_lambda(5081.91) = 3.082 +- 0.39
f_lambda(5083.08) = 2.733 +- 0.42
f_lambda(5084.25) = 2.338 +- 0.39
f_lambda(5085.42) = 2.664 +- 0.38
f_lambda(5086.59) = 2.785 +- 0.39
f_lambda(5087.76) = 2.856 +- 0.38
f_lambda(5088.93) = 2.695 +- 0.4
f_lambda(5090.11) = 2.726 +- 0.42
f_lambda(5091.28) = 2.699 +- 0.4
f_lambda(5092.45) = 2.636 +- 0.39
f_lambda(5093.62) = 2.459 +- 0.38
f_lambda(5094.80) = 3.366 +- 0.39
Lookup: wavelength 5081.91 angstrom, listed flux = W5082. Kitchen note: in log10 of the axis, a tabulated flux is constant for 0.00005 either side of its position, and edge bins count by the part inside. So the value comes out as 3.082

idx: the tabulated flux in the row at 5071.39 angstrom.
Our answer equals 2.715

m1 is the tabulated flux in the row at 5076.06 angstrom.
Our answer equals 2.877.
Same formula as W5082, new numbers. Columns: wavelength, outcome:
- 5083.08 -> 2.733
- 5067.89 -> 2.825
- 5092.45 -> 2.636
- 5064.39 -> 3.339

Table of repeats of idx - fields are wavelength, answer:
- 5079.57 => 2.656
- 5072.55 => 3.035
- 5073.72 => 2.773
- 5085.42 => 2.664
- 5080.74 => 2.474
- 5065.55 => 2.998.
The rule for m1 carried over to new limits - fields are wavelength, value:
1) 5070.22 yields 2.75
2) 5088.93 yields 2.695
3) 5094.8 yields 3.366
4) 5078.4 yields 3.109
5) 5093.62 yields 2.459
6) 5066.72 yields 3.71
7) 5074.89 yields 2.622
